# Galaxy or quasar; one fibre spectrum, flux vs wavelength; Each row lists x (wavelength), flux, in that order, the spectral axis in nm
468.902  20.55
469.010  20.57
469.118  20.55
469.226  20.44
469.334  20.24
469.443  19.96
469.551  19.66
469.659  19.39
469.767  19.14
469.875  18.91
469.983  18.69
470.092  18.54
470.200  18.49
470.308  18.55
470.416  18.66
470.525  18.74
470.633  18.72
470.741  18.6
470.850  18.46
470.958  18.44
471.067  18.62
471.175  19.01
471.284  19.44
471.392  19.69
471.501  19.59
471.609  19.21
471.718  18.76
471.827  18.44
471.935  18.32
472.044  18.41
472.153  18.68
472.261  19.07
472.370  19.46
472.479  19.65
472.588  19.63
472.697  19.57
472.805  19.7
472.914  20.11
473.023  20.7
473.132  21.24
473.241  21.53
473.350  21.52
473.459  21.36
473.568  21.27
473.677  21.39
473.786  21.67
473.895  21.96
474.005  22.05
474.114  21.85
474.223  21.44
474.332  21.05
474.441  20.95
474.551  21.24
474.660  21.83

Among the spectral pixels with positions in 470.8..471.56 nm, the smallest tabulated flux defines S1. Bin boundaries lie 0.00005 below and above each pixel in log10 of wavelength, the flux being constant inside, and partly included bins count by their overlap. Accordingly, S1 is 18.44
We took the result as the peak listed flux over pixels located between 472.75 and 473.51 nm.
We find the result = 21.53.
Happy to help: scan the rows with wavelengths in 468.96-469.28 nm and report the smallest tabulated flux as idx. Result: 20.44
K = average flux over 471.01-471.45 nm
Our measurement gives 19.2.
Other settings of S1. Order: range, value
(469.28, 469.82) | 19.14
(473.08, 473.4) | 21.24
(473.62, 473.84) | 21.39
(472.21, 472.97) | 19.07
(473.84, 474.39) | 21.05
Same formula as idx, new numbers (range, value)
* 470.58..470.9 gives 18.46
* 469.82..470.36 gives 18.49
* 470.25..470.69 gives 18.55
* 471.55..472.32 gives 18.32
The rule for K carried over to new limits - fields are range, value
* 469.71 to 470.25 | 18.8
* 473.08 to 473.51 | 21.4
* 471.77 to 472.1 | 18.4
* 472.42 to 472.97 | 19.7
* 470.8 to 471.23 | 18.6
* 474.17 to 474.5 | 21.1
